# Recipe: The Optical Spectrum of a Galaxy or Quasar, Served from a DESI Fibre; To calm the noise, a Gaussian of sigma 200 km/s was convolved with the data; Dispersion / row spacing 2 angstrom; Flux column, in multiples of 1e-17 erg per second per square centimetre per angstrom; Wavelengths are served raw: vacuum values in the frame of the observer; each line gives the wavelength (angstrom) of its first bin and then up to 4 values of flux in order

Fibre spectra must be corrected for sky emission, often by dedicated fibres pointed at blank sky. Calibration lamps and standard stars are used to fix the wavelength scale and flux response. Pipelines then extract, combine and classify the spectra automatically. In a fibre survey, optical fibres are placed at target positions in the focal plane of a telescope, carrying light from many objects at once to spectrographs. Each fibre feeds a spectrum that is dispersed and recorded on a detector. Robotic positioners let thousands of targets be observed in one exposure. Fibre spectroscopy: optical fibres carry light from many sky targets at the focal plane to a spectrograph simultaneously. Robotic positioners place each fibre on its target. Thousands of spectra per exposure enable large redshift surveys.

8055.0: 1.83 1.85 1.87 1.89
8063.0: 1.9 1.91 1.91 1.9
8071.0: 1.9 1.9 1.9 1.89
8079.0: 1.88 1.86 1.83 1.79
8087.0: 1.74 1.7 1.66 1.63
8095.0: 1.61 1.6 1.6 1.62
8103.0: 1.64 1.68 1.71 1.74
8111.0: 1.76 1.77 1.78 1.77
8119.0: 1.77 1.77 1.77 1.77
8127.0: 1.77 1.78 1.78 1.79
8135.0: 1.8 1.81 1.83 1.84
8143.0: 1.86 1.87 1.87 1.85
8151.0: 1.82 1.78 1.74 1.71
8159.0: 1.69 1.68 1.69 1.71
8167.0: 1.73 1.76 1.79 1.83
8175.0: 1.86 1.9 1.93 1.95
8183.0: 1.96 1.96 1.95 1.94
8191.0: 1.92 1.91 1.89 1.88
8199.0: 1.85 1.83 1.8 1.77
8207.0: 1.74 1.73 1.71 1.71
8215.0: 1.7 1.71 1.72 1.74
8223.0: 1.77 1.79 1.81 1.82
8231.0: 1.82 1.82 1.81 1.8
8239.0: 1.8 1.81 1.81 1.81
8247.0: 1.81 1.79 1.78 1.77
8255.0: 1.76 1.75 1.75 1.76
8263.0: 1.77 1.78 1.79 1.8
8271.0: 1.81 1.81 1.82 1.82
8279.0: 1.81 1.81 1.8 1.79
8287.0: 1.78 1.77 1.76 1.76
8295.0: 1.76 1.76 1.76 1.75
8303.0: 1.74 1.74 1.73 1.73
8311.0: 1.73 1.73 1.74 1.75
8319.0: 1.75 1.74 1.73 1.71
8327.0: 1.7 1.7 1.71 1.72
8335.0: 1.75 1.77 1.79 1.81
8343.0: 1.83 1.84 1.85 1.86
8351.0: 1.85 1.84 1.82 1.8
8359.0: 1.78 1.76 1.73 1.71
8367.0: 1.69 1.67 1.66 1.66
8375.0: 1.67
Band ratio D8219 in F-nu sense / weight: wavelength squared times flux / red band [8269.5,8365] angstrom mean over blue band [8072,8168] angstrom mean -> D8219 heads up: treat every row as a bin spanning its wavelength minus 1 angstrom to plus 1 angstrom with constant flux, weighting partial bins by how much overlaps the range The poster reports 1.1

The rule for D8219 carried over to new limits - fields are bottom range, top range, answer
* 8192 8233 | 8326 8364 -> 1.03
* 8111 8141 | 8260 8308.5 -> 1.04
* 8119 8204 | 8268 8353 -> 1.01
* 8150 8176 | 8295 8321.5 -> 1.03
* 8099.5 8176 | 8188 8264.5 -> 1.04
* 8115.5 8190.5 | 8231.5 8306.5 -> 1.01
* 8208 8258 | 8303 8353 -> 1.02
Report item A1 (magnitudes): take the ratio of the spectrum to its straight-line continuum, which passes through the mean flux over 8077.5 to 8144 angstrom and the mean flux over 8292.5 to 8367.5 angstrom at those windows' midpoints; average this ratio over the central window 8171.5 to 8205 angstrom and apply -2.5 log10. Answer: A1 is -0.08 mag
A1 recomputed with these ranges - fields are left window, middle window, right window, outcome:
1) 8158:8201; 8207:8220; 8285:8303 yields 0.07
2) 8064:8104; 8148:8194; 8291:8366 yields -0.04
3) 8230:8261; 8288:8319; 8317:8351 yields 0.02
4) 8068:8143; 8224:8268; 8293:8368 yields -0.02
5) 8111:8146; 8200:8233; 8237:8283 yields 0.02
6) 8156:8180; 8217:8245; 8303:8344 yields -0.02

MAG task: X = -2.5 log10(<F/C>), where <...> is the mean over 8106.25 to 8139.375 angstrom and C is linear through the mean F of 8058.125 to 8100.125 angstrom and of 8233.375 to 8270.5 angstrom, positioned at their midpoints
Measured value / 0.01 mag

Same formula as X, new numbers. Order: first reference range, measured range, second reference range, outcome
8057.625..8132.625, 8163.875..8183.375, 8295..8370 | -0.04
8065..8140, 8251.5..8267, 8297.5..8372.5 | 0.00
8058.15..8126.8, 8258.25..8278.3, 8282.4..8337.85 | -0.03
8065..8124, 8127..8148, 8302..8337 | -0.04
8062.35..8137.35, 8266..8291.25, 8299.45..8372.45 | -0.02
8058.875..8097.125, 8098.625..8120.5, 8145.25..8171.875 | 0.05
